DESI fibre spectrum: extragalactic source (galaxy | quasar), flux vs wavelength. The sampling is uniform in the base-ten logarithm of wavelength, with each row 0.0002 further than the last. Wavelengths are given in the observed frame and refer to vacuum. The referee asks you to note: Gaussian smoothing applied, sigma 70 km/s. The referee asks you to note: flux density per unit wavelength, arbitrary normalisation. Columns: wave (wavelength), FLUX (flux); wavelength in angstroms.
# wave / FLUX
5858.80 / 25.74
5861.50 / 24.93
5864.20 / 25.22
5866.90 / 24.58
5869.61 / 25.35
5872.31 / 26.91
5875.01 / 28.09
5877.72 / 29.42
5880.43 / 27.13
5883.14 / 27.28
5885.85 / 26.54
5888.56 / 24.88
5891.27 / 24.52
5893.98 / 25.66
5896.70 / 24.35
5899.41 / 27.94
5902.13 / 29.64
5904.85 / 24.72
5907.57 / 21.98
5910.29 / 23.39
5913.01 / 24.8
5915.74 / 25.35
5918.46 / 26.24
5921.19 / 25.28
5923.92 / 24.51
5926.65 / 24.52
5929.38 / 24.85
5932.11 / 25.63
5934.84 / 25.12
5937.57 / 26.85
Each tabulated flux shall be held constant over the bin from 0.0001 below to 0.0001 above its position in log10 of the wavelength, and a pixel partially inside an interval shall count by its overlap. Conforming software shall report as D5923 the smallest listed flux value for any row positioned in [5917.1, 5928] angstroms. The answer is 24.51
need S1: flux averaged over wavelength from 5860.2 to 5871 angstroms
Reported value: 25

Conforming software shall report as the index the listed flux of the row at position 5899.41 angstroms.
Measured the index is 27.94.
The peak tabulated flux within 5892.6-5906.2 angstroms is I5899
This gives 29.64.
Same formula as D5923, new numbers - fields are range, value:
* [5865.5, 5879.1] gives 24.58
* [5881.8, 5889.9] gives 24.88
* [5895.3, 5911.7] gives 21.98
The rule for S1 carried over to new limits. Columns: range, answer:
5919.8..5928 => 24.8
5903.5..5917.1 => 24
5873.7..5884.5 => 28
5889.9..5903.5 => 26.4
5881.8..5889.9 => 26.2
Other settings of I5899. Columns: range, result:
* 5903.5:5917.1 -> 25.35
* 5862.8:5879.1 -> 29.42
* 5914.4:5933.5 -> 26.24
